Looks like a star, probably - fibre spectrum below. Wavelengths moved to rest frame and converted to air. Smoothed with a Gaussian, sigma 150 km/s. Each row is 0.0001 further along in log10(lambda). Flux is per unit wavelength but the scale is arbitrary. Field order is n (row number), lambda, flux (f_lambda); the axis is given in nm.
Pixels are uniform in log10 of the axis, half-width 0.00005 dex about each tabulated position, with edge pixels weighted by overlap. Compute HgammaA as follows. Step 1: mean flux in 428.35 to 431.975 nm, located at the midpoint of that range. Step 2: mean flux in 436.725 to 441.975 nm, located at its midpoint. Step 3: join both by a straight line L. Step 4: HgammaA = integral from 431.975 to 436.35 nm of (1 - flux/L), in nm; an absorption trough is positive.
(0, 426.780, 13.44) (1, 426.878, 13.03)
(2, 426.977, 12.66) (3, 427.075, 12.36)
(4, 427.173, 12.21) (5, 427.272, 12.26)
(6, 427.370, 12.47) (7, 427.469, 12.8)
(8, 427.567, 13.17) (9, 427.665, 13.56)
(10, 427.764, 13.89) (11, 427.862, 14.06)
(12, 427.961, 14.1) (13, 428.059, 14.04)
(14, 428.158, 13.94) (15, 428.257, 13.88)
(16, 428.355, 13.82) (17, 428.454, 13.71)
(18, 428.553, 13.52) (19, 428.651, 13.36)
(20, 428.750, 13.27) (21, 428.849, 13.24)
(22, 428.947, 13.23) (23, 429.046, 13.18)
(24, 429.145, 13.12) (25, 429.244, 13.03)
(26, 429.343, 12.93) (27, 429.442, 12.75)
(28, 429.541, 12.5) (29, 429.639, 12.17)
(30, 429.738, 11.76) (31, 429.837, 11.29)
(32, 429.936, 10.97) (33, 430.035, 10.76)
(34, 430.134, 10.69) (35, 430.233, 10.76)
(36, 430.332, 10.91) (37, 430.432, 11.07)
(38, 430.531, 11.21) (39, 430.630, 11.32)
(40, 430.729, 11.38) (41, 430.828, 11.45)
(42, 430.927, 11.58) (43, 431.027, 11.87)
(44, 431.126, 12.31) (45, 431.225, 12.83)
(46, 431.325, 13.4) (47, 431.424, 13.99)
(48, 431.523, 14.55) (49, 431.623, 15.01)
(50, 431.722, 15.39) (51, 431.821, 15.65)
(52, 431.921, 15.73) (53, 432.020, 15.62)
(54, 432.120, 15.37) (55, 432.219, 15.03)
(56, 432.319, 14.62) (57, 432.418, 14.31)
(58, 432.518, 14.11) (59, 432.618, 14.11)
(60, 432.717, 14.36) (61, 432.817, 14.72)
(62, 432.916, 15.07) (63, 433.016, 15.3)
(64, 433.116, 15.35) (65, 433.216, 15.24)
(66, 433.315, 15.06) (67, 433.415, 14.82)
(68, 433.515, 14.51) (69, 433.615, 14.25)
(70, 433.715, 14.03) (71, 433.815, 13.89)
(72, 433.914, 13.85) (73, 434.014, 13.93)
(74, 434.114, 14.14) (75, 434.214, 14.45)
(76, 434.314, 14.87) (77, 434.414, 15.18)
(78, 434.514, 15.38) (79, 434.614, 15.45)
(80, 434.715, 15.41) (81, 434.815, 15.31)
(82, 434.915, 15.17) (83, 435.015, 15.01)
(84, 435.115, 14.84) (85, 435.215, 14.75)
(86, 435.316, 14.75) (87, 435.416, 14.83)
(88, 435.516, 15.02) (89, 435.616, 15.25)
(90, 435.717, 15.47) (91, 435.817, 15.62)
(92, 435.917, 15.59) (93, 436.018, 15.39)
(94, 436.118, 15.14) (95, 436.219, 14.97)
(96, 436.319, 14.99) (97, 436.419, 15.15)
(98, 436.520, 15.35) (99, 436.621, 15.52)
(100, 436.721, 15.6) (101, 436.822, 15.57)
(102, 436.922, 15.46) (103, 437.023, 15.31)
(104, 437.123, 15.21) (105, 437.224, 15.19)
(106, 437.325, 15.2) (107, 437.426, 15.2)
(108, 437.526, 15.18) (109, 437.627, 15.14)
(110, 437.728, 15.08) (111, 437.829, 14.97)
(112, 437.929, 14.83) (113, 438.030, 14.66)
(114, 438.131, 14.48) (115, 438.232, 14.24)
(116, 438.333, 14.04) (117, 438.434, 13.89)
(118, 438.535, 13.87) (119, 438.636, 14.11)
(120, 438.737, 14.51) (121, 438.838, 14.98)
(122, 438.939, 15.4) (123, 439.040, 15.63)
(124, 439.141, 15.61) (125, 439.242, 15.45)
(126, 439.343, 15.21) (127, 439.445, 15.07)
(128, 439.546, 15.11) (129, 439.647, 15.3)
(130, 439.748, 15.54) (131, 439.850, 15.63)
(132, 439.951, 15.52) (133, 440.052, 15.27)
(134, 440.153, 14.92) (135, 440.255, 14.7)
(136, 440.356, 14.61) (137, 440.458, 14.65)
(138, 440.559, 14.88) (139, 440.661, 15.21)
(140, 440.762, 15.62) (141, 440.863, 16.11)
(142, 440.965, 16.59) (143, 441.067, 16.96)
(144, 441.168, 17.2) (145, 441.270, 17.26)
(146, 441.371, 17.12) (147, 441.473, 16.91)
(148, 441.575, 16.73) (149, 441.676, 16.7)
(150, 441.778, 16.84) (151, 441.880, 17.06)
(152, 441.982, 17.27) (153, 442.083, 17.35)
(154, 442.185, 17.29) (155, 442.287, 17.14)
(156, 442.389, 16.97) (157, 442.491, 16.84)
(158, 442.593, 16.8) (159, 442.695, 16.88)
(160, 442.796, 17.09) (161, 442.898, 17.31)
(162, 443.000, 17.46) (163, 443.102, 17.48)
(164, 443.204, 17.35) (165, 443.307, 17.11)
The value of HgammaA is -0.32 nm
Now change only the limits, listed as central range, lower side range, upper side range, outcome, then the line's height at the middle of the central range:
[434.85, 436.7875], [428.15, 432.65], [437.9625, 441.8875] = -0.103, 14.4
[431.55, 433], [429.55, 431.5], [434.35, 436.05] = -0.215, 13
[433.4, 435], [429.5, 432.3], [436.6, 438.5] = -0.093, 13.9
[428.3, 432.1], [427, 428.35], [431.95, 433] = 0.346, 14.1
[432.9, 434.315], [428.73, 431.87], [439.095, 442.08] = -0.102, 13.6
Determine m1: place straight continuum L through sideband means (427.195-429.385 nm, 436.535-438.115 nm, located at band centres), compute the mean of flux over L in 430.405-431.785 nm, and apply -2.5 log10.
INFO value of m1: 0.10 mag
